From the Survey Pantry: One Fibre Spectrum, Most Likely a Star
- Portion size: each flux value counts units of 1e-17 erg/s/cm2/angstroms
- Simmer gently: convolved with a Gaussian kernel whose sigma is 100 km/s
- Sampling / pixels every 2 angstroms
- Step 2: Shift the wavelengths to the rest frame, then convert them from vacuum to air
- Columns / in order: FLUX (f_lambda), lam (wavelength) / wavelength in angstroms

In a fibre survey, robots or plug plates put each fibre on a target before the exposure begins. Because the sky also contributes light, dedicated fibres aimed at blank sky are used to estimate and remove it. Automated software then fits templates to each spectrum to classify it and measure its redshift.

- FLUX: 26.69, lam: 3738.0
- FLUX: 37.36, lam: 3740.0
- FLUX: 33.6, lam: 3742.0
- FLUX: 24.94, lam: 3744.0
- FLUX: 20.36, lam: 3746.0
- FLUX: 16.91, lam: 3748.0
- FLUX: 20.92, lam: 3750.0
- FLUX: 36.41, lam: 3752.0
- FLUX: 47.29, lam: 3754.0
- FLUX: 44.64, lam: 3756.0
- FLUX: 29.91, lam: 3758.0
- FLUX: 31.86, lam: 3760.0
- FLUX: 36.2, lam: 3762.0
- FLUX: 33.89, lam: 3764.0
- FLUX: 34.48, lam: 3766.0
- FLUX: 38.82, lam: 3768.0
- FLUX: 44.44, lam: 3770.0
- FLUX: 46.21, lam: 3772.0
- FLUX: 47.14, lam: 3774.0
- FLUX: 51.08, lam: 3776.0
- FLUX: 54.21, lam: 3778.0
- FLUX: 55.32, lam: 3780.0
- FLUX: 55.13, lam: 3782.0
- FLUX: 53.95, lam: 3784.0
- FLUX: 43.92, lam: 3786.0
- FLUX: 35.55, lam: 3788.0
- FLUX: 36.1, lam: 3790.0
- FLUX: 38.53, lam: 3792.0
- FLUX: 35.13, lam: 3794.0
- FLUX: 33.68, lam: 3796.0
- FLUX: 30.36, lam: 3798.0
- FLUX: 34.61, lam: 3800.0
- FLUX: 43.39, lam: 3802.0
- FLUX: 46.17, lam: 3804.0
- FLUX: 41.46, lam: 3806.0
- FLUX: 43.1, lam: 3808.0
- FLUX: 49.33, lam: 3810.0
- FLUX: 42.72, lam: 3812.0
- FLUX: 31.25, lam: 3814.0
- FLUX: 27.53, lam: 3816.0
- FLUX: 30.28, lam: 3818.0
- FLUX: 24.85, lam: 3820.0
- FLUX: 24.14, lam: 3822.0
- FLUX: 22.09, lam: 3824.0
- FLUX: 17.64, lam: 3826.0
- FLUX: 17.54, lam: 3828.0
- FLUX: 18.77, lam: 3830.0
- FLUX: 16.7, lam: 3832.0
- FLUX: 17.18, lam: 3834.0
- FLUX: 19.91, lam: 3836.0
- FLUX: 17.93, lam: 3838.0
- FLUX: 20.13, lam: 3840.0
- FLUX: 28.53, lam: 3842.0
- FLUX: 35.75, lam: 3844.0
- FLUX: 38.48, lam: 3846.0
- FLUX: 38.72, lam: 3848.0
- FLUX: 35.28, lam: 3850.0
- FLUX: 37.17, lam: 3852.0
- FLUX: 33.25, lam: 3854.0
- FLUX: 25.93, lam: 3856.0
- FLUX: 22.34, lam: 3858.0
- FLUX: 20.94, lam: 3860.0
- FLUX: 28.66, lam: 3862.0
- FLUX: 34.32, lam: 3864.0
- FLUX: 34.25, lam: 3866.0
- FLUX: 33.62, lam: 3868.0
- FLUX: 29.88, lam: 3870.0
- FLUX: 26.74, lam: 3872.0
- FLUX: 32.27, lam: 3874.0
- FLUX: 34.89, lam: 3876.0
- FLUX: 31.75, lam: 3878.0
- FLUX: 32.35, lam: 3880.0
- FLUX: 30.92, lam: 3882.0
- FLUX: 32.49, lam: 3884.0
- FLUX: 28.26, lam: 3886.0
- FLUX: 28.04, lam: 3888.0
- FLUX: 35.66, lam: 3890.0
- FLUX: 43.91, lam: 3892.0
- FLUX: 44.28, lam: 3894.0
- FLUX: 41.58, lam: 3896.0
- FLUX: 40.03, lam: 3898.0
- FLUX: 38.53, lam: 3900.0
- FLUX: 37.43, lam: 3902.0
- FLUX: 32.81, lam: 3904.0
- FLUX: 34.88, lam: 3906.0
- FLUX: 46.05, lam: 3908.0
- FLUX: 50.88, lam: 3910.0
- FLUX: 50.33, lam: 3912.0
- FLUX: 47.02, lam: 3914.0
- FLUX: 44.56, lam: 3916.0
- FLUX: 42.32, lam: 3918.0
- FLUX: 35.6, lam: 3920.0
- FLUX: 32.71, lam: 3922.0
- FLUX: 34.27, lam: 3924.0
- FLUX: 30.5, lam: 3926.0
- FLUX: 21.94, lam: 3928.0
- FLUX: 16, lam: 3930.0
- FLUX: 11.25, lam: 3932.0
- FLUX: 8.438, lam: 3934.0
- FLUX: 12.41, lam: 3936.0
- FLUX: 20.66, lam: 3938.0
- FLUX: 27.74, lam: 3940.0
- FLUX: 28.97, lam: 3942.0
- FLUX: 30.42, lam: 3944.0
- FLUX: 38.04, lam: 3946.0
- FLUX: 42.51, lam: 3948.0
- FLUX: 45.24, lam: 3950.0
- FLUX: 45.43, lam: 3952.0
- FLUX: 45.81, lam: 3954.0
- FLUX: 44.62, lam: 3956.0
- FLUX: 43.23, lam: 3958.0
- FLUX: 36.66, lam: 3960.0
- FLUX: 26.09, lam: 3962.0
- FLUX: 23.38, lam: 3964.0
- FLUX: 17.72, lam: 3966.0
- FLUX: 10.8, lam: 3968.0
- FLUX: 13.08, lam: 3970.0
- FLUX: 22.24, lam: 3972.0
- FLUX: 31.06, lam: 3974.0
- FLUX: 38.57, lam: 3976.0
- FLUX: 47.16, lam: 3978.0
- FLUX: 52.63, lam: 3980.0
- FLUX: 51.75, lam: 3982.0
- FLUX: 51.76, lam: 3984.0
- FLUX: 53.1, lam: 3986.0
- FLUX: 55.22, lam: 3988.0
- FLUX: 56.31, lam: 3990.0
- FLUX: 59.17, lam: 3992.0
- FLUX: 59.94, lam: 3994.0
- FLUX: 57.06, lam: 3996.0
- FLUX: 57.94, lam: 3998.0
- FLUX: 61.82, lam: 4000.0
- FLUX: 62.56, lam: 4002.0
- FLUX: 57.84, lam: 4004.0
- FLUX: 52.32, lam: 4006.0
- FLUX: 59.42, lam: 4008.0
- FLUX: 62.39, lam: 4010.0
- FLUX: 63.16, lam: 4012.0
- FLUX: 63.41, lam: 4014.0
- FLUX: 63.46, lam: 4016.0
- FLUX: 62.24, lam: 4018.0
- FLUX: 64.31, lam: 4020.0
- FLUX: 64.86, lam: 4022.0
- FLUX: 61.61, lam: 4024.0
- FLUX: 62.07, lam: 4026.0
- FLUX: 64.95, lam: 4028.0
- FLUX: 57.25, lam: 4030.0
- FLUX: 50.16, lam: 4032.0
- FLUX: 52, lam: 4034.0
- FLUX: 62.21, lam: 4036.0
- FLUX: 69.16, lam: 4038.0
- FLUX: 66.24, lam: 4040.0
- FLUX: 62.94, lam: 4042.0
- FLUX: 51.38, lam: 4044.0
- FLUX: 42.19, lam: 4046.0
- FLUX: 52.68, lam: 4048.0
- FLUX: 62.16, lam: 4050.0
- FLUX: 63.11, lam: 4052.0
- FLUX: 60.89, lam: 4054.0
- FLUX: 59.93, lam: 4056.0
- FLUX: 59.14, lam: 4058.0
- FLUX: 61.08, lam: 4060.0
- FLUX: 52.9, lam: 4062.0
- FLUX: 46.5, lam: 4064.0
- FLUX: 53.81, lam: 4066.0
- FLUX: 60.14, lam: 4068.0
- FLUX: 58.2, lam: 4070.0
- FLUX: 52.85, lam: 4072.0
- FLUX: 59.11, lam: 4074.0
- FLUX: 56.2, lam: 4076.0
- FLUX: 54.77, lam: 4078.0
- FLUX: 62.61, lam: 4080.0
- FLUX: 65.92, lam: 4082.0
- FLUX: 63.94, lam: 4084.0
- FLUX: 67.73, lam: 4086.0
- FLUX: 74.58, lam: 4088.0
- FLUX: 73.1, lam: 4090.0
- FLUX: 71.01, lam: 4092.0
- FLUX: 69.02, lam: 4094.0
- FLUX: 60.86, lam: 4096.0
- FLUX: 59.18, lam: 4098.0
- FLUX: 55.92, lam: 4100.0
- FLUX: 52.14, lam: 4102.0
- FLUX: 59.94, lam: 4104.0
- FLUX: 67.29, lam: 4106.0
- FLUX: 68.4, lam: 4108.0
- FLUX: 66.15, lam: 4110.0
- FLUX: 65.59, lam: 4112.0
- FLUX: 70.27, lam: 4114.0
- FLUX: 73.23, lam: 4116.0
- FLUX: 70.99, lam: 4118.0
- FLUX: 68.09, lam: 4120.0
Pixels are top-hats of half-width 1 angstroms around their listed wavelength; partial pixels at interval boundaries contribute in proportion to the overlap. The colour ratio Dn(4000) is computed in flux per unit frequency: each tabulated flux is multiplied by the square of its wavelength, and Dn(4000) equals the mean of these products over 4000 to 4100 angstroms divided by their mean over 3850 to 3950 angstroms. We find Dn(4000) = 1.99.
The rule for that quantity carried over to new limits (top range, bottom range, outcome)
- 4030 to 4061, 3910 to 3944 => 2.09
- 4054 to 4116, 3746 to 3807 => 1.83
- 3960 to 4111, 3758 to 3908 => 1.80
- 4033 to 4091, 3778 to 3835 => 1.95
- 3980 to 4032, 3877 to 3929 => 1.67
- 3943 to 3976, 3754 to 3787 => 0.81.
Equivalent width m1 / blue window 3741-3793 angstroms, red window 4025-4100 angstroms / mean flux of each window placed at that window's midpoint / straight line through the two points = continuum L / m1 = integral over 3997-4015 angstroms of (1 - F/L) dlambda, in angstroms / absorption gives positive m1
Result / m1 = -1.3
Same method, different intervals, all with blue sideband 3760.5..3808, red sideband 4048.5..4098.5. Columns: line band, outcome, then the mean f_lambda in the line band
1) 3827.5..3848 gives 9.7 angstroms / 24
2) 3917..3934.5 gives 8.5 angstroms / 26.4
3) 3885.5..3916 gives 5.8 angstroms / 40.3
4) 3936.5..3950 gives 5.4 angstroms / 31.7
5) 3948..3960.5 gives 2.2 angstroms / 43.7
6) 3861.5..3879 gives 5.8 angstroms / 31.9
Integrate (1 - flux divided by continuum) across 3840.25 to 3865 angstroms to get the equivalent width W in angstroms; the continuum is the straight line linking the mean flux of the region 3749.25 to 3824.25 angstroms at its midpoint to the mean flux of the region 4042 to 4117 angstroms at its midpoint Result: 7.1 angstroms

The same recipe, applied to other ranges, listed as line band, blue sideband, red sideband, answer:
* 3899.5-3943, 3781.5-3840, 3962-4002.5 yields 8.07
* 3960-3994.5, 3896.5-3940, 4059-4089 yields 3.48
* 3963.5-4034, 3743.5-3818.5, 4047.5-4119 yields 5.59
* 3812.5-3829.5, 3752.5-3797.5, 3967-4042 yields 7.50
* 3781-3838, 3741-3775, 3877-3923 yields 4.53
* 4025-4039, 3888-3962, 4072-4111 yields -1.67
